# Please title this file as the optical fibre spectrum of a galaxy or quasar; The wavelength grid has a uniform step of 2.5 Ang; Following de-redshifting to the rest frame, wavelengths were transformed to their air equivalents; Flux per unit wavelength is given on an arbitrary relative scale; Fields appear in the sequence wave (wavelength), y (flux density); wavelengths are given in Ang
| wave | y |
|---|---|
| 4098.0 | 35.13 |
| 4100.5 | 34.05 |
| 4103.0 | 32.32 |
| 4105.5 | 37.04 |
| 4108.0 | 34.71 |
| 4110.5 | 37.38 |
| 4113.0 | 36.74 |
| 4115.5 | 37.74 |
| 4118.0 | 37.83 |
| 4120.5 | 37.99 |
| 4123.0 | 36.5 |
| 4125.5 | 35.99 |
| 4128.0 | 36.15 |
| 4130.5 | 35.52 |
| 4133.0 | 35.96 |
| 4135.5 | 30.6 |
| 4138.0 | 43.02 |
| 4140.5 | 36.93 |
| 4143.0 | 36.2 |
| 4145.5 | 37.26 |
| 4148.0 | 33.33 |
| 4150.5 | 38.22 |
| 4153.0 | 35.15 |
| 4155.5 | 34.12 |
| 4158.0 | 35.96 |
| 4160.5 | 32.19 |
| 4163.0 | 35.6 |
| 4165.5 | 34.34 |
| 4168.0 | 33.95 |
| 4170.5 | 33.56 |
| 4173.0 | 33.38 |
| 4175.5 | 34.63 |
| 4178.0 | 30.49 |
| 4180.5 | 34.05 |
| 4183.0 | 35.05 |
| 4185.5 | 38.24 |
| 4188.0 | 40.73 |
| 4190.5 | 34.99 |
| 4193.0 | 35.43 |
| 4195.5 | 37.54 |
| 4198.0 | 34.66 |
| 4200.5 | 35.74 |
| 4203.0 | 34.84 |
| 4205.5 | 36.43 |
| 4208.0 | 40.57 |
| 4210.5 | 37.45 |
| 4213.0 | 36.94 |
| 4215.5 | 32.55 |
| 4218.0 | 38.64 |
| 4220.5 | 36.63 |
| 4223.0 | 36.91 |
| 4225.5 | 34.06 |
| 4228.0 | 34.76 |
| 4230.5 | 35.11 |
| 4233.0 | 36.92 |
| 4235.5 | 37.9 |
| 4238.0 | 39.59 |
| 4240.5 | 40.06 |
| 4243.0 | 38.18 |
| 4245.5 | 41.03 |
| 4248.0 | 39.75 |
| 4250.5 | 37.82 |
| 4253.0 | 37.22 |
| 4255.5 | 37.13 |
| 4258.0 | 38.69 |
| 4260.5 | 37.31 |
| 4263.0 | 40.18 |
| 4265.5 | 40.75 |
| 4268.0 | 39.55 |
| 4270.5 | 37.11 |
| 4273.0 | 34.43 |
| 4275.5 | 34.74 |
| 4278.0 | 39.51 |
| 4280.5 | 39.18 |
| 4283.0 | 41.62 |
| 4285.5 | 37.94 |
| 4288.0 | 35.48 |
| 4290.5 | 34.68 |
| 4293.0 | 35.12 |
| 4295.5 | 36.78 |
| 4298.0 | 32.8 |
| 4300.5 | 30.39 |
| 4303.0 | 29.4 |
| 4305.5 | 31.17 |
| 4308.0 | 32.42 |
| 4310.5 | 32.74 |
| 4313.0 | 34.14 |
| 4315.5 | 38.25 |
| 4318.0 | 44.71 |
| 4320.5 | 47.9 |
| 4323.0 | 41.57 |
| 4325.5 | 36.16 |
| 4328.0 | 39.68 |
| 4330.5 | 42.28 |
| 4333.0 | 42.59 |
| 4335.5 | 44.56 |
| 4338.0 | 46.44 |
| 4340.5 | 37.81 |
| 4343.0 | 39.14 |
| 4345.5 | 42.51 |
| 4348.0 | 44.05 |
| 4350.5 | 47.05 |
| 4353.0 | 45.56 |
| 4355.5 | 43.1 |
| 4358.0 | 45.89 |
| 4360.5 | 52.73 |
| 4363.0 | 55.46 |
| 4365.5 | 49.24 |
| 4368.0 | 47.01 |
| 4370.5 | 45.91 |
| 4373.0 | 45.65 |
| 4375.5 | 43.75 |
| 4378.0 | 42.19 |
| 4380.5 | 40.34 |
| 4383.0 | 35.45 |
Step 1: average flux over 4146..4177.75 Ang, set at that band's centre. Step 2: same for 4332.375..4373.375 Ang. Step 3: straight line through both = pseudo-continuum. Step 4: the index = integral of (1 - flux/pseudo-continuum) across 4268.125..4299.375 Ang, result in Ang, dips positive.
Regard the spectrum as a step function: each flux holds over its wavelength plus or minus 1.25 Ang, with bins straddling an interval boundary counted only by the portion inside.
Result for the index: 3.7 Ang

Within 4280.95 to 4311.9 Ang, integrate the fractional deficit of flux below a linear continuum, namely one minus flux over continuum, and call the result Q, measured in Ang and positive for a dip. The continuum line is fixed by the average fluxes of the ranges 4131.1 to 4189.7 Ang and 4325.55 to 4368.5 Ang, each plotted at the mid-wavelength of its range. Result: 5.7 Ang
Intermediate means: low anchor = 35.3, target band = 34.3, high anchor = 44.7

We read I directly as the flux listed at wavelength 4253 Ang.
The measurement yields 37.22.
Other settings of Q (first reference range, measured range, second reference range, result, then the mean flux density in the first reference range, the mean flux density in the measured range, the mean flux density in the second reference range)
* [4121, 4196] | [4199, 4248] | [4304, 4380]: 1.2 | 35.5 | 37.1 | 42.7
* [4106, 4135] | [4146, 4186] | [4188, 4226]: 2.1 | 36.4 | 34.5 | 36.4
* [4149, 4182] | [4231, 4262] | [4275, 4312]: -3.3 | 34.3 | 38.4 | 34.9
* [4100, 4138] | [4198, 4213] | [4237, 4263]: 0.4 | 36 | 36.8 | 38.7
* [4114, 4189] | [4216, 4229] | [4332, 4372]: 1.0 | 35.7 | 36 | 45.6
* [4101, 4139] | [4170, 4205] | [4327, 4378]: 3.2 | 36.3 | 35.3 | 45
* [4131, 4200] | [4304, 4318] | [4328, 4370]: 2.8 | 35.4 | 34.6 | 45.2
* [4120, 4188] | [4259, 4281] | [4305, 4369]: 1.0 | 35.4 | 38.1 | 42.6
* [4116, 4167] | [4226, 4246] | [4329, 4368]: 1.3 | 36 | 37.7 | 45.2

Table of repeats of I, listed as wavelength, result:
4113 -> 36.74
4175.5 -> 34.63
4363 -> 55.46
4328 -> 39.68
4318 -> 44.71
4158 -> 35.96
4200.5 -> 35.74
